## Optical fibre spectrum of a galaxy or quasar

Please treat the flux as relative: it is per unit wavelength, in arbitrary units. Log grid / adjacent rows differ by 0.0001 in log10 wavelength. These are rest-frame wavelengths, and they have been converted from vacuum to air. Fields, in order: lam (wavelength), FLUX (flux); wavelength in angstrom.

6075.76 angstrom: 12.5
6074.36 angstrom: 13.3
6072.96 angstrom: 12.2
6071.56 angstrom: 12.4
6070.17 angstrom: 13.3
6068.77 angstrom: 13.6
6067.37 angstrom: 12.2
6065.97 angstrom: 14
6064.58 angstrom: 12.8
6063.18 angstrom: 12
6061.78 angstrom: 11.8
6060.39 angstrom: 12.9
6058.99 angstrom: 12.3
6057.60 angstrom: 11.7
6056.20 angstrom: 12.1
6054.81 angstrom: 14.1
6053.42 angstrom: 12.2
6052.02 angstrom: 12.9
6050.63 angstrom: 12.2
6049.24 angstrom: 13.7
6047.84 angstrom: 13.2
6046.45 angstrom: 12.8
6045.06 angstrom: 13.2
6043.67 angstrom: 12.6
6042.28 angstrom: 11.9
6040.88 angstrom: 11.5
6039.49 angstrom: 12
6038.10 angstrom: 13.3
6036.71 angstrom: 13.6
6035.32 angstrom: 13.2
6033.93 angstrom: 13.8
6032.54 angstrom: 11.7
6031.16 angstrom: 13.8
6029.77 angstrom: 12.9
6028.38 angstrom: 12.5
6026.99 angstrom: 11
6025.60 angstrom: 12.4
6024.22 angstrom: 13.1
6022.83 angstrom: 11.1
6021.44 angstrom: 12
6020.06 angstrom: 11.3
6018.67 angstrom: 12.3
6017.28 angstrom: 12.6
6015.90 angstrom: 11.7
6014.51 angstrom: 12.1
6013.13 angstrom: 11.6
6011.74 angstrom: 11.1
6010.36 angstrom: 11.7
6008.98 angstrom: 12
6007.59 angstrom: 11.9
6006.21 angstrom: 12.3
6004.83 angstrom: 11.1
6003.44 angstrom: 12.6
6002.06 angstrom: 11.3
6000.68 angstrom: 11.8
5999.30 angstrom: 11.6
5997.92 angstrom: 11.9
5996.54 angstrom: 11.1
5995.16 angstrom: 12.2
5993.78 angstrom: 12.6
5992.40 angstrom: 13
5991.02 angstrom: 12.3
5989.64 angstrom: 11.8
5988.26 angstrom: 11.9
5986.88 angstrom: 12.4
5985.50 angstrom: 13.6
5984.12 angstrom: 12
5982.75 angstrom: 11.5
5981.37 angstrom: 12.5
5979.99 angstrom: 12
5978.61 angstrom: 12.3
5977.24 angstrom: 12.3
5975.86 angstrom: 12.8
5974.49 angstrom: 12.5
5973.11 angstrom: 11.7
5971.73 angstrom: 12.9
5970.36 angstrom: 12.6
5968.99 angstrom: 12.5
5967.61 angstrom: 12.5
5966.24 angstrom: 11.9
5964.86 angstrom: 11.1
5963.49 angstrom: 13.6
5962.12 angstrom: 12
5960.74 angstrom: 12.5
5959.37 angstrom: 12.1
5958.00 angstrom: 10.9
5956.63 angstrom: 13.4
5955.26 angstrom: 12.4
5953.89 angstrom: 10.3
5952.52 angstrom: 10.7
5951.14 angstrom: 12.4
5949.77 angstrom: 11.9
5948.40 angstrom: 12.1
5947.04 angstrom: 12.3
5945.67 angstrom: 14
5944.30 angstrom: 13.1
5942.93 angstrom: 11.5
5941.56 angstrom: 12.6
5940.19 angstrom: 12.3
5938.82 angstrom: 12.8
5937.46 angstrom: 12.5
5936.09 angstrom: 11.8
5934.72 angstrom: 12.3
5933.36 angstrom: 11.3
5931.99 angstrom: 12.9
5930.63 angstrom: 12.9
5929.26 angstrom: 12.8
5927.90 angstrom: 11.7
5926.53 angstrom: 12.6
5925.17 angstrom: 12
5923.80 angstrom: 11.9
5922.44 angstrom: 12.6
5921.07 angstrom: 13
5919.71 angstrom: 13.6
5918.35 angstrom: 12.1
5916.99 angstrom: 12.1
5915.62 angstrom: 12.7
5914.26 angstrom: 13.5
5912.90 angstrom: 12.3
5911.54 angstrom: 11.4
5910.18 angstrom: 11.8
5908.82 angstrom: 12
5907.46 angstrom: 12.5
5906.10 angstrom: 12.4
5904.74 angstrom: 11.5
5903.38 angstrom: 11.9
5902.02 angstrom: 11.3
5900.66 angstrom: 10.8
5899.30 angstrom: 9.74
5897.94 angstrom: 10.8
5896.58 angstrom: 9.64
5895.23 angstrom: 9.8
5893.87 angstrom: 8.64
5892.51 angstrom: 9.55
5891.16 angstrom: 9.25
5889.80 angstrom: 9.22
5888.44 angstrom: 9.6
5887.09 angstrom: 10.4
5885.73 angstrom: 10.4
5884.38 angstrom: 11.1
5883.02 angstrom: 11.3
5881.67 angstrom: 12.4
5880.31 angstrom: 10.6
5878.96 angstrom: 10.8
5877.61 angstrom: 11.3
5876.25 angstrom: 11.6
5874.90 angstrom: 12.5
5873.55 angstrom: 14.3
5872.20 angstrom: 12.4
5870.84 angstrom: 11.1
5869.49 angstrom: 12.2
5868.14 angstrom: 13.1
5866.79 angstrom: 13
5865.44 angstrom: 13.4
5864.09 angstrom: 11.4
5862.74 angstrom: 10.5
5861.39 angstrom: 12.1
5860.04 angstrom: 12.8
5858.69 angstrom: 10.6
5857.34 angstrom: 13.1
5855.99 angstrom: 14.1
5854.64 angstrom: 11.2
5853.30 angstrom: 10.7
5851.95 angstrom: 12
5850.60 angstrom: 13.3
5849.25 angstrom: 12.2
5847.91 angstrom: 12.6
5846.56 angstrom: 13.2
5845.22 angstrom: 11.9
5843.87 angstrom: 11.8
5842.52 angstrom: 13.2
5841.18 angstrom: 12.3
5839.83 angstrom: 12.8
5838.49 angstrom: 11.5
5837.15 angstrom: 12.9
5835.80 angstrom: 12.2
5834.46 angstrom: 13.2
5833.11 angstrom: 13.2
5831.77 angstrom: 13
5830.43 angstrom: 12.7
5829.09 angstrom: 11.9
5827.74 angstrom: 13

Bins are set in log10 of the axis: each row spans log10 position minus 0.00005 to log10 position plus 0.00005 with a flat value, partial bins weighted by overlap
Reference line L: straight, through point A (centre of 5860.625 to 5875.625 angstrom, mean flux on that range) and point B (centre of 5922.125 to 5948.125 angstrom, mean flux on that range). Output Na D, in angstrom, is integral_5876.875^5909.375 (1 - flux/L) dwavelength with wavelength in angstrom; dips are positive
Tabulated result 4.4 angstrom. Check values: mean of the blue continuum 12.4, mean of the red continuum 12.4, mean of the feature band 10.7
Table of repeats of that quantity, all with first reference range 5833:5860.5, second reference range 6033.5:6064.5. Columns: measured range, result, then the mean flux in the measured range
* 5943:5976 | 0.83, 12.2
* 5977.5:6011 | 1.42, 12.1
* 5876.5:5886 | 0.96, 11.2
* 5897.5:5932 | 1.07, 12.1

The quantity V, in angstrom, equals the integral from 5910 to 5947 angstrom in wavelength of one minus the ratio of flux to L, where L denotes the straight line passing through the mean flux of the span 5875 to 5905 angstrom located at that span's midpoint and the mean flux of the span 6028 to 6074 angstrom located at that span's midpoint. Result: -4.6 angstrom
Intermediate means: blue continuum 10.6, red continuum 12.7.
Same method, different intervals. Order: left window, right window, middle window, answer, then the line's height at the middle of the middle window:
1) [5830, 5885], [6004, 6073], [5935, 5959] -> 0.3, 12.3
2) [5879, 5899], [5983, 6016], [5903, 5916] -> -2.1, 10.5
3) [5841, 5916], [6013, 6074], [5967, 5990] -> -0.3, 12.2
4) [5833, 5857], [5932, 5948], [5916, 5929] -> 0.0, 12.4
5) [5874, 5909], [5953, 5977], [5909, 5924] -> -1.6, 11.3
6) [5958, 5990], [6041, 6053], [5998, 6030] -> 1.6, 12.5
